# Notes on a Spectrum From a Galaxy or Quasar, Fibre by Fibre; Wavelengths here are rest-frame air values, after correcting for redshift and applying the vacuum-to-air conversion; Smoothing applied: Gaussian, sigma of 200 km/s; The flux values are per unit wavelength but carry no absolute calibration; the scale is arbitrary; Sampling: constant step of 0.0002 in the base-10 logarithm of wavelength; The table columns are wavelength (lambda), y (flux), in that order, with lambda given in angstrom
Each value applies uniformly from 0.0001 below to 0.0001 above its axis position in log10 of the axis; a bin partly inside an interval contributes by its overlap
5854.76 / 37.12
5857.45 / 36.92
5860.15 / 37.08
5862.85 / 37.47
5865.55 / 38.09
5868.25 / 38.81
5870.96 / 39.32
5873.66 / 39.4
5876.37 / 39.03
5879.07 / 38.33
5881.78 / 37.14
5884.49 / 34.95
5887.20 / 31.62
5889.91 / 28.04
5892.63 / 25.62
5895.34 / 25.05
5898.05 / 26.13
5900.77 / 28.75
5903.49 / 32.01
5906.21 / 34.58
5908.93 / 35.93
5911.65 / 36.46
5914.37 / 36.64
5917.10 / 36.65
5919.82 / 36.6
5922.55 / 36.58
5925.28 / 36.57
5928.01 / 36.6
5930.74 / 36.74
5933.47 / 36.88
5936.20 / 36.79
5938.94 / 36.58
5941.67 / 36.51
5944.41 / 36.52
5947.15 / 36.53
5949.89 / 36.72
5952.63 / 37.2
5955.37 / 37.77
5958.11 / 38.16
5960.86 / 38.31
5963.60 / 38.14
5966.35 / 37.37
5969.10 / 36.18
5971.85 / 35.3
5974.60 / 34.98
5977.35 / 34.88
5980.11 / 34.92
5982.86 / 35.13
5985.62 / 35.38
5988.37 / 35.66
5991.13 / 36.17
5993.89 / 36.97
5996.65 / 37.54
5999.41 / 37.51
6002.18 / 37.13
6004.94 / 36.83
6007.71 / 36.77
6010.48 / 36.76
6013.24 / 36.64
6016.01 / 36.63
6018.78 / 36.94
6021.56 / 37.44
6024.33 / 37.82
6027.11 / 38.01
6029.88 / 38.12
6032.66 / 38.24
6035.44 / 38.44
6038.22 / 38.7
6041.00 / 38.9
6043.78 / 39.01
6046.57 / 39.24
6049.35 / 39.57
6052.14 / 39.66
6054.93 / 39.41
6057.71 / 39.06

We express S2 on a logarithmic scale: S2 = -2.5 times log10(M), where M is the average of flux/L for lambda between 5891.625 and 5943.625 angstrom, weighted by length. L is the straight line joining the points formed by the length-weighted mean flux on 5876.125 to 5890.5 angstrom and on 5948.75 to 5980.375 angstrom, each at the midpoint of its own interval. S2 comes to 0.05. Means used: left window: 34.9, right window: 36.7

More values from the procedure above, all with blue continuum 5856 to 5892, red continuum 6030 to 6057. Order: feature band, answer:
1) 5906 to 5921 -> 0.022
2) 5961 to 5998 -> 0.055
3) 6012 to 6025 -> 0.045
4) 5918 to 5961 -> 0.015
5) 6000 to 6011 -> 0.043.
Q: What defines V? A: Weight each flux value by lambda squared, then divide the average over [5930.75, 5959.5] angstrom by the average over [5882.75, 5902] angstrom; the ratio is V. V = 1.31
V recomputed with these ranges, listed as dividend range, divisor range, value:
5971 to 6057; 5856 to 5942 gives 1.10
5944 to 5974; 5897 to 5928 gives 1.09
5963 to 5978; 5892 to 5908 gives 1.27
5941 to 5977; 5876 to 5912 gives 1.17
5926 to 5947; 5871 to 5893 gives 1.07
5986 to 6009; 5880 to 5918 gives 1.18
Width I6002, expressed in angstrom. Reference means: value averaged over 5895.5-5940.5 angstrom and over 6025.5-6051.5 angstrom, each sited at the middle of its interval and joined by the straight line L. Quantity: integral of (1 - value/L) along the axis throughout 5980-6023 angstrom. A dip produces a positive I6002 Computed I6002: 1.1 angstrom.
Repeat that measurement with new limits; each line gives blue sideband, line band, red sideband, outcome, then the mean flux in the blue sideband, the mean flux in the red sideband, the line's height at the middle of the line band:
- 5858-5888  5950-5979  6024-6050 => 1.0 angstrom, 37.5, 38.6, 38.1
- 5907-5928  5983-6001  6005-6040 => 0.4 angstrom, 36.4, 37.5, 37.2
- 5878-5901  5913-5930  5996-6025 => -2.3 angstrom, 30.6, 37.1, 32.3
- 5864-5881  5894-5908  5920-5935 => 3.0 angstrom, 38.8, 36.7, 37.7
